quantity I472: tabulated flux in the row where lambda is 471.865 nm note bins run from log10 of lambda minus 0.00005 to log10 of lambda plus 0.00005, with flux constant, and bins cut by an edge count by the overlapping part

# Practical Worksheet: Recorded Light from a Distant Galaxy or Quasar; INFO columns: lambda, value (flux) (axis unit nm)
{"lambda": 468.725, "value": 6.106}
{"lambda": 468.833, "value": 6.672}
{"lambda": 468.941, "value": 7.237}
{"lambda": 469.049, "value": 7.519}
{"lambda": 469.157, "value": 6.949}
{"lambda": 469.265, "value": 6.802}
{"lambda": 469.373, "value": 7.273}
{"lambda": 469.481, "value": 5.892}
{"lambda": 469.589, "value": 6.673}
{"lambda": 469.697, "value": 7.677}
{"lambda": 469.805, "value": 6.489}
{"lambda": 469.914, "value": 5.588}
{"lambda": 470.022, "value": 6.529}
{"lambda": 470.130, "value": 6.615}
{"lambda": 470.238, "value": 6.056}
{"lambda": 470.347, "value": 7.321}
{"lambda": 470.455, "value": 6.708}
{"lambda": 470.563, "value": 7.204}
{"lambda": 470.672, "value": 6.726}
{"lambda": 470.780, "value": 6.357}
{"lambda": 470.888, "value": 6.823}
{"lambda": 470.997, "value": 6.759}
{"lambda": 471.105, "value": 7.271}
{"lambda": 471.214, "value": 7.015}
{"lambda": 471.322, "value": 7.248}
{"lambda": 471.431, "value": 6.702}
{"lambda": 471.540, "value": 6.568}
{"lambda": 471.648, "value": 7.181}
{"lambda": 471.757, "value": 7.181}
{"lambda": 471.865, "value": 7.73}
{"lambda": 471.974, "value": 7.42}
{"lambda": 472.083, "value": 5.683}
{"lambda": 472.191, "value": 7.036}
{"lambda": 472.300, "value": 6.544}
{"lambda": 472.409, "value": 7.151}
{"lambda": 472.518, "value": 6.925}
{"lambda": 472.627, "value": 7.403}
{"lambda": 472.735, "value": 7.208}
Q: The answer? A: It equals 7.73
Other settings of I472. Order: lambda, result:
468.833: 6.672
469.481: 5.892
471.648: 7.181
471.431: 6.702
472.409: 7.151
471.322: 7.248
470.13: 6.615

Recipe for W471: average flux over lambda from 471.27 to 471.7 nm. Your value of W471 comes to 6.92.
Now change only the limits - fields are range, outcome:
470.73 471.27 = 6.85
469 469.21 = 7.23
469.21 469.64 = 6.67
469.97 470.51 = 6.65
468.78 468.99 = 6.95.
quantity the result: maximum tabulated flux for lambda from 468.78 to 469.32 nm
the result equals 7.519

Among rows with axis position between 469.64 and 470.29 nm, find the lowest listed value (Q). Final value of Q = 5.588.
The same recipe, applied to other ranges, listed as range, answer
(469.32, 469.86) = 5.892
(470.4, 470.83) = 6.357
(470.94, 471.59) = 6.568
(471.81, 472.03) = 7.42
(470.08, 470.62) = 6.056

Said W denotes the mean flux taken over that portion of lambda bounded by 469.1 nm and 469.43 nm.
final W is 7.01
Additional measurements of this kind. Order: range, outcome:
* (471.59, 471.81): 7.18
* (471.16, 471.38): 7.13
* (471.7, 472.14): 7.01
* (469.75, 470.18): 6.3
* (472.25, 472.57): 6.87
